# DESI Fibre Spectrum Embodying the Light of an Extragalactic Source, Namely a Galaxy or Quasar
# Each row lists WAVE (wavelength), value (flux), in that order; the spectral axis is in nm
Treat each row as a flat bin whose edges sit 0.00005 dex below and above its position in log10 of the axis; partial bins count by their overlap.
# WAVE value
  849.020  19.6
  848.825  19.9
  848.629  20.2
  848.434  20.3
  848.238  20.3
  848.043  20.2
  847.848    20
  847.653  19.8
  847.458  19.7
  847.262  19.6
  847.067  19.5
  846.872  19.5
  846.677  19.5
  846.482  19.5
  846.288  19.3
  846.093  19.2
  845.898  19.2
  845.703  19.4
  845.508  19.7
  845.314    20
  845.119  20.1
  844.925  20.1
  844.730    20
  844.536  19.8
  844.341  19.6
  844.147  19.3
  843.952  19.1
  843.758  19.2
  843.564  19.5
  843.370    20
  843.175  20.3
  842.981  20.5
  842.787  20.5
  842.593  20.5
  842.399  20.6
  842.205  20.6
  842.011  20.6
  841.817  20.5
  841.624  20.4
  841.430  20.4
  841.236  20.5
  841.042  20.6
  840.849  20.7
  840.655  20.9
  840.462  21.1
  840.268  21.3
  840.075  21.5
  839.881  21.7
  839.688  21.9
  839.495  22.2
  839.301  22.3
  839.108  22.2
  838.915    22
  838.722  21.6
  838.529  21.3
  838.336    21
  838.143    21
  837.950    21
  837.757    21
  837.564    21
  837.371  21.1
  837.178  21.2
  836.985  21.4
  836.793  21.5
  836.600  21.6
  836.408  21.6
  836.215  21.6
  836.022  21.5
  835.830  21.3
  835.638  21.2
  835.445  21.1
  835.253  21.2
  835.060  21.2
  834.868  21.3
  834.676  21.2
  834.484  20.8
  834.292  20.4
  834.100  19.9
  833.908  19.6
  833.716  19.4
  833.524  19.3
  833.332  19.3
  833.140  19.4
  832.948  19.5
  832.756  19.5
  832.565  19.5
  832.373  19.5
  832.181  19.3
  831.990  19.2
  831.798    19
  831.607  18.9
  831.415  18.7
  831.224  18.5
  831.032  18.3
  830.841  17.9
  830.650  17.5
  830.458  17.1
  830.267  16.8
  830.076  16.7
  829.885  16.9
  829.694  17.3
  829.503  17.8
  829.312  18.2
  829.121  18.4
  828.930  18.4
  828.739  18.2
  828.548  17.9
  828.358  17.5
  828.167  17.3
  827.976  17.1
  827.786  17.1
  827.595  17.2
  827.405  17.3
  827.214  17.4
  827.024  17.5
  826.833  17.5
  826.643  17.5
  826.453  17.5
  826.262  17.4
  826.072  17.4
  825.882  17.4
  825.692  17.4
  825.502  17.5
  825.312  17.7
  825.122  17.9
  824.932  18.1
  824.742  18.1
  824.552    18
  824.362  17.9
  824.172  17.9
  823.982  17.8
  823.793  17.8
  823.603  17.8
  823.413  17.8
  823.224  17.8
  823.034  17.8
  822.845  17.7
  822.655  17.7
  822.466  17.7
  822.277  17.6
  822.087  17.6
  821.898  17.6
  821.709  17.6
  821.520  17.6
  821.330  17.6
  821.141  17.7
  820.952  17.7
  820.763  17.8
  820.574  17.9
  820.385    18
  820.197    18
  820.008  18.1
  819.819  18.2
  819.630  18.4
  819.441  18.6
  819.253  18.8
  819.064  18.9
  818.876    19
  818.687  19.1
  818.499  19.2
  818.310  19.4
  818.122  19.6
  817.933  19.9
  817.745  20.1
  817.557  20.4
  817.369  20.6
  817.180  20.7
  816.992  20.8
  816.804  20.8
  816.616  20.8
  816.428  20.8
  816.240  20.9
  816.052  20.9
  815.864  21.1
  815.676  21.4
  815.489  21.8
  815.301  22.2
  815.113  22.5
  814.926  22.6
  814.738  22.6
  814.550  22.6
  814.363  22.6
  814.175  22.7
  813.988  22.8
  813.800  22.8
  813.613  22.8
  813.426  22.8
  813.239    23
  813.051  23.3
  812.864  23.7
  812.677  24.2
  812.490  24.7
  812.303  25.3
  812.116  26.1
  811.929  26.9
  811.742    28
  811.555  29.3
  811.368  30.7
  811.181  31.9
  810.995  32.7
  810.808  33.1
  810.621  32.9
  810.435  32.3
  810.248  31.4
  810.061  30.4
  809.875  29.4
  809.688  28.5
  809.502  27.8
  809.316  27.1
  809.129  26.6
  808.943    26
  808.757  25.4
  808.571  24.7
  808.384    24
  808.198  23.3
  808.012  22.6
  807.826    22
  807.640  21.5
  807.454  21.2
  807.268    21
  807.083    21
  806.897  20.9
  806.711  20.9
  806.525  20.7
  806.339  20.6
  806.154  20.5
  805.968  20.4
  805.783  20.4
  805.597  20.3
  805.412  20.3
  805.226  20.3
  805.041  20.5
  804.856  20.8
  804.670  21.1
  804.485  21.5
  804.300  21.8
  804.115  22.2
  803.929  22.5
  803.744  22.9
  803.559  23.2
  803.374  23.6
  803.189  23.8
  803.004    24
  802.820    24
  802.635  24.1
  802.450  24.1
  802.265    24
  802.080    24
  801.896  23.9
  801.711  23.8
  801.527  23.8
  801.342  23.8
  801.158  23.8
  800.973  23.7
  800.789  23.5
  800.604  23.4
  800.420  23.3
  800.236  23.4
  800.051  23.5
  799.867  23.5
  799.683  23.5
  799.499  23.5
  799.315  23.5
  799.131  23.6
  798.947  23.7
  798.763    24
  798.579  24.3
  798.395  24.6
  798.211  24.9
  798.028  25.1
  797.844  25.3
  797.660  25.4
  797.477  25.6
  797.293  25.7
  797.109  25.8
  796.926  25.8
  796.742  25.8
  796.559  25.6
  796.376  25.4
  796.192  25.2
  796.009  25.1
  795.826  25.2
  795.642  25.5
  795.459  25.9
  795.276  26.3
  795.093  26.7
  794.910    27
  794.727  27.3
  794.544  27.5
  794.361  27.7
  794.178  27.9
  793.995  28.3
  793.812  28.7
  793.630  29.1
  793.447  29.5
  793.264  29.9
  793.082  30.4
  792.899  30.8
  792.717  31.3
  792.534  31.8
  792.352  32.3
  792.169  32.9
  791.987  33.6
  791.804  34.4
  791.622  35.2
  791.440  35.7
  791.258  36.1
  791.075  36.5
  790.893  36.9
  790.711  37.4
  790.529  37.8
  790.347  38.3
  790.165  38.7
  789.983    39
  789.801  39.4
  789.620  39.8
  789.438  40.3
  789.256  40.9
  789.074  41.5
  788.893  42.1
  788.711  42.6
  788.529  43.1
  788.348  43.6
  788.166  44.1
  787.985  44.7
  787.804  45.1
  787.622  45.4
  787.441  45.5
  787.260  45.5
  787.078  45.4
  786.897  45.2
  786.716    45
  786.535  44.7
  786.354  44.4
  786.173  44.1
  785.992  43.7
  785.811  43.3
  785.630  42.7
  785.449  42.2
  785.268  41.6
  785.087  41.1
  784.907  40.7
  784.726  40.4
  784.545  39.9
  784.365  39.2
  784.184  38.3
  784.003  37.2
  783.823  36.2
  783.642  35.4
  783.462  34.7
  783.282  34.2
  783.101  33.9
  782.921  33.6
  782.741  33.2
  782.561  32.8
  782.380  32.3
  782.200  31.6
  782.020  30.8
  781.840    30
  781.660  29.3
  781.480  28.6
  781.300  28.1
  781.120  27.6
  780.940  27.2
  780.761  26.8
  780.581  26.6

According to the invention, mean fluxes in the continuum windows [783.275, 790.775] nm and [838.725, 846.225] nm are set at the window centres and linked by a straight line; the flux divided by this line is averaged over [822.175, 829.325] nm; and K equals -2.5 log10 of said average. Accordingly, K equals 0.45 mag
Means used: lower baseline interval 41.4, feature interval 17.7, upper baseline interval 20.5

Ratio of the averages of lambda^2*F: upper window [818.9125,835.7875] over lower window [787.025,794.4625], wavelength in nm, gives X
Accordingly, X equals 0.54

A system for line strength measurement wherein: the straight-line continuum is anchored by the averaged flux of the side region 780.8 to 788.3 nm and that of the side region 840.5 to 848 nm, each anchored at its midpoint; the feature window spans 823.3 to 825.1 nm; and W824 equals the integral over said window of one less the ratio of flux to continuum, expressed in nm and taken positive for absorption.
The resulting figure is 0.565 nm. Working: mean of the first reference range 38.2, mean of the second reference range 20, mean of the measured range 17.9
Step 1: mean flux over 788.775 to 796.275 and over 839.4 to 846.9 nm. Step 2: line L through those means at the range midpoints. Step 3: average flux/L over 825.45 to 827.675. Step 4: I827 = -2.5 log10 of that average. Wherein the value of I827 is 0.361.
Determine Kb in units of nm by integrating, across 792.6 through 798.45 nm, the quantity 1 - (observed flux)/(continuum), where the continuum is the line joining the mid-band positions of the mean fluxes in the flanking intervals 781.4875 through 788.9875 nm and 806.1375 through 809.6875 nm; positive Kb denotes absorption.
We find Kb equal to 0.96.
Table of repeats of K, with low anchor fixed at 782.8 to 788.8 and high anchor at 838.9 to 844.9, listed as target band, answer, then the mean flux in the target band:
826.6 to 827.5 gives 0.44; 17.4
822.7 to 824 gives 0.47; 17.8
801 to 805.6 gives 0.46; 22.8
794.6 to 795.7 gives 0.39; 26.5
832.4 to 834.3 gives 0.21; 19.5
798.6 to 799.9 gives 0.47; 23.7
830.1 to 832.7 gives 0.31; 18.4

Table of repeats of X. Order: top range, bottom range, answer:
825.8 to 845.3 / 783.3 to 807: 0.72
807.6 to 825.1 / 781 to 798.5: 0.68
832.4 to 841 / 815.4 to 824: 1.15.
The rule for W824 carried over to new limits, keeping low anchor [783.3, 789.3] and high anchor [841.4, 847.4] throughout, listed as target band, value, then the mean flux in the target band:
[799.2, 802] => 0.99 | 23.6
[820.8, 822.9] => 0.80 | 17.6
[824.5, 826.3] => 0.63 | 17.7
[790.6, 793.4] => 0.44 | 33.6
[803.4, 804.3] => 0.32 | 22.7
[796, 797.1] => 0.36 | 25.5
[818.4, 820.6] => 0.81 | 18.5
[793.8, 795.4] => 0.47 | 27.4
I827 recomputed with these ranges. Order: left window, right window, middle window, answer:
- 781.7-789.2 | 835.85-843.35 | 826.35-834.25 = 0.31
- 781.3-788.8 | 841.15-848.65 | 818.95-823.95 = 0.46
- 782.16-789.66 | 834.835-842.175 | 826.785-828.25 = 0.41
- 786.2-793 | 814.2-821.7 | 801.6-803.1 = 0.27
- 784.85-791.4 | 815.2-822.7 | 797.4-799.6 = 0.37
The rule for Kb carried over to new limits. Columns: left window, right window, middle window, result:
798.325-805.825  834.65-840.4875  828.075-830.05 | 0.37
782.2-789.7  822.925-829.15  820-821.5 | 0.21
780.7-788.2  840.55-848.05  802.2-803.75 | 0.41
